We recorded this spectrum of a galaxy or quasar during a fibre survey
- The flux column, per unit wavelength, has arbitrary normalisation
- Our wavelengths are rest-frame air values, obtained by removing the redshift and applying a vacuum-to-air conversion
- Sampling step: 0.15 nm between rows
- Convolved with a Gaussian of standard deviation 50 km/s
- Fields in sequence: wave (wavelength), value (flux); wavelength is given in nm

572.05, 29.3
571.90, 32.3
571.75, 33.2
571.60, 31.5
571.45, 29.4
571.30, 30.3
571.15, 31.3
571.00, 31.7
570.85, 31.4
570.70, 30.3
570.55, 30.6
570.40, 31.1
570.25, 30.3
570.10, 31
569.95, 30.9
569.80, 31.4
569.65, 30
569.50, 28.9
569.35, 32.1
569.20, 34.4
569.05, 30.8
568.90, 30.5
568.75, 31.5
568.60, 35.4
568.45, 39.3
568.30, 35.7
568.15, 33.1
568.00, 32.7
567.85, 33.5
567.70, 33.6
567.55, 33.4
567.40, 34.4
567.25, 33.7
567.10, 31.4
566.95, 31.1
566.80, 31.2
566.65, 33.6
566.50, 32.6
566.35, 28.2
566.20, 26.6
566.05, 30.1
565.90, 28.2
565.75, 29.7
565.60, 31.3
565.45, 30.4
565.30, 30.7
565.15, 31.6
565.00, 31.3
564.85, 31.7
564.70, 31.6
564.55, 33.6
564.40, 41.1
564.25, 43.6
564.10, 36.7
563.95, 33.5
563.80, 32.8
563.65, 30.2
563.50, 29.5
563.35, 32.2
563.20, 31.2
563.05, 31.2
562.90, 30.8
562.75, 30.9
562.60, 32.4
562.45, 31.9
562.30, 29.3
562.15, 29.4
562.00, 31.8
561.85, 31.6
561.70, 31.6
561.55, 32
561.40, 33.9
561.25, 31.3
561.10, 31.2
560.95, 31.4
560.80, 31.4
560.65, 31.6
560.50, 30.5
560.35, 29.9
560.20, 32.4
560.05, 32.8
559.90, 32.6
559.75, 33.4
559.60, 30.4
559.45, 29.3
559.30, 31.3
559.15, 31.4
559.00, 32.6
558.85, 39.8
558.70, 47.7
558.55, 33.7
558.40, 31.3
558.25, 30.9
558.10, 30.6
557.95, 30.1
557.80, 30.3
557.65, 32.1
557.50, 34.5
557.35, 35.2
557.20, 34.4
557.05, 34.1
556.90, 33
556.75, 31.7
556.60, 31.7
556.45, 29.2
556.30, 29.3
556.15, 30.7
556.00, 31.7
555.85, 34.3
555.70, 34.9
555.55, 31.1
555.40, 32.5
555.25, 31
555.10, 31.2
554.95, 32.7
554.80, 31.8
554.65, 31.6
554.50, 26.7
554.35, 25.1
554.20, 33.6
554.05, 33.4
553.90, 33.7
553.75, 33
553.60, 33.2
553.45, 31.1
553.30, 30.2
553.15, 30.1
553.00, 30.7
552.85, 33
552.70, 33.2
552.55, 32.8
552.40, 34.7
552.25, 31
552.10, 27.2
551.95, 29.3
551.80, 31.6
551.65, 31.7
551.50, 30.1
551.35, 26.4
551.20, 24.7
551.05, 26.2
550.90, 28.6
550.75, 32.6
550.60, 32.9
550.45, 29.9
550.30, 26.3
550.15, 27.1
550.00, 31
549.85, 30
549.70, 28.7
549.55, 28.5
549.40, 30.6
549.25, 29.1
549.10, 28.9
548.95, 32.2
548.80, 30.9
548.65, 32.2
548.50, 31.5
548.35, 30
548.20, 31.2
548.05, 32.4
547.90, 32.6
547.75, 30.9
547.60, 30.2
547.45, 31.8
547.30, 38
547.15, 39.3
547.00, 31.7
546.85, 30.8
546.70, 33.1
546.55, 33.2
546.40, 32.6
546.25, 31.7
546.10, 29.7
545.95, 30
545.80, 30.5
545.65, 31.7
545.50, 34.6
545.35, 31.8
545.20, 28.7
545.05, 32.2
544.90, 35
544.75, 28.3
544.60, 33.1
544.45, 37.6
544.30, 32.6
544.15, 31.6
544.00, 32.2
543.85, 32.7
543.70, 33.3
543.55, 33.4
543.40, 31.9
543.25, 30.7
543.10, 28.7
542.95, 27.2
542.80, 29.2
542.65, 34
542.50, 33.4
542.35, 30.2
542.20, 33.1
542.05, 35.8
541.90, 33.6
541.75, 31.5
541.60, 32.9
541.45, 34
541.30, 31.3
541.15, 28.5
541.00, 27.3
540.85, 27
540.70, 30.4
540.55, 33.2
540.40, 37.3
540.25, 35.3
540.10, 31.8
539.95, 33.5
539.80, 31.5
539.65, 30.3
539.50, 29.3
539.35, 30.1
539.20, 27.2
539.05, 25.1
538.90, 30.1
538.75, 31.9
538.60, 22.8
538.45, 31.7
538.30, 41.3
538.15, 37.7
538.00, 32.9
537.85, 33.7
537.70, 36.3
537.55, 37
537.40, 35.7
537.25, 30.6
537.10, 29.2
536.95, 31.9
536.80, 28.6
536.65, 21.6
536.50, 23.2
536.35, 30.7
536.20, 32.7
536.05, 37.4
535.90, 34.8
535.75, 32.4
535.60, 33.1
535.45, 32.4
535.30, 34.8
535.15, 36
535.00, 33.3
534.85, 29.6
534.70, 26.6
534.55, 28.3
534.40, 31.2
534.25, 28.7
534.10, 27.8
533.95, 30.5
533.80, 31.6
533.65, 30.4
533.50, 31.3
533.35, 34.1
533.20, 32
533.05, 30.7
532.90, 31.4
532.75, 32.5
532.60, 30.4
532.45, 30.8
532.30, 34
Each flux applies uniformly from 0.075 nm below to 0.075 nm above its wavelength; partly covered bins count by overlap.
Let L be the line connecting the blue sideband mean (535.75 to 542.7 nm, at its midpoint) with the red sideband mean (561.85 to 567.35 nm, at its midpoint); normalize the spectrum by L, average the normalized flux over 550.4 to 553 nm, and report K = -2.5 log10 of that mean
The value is 0.05 mag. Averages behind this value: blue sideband 31.7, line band 30.4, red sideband 31.9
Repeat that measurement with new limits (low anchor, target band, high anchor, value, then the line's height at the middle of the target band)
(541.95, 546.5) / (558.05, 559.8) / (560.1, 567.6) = -0.056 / 31.9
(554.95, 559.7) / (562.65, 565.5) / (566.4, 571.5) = -0.018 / 32.3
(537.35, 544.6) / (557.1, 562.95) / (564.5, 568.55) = -0.009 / 32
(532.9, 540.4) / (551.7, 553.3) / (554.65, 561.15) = 0.030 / 32.2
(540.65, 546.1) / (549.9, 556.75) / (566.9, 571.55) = 0.036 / 31.8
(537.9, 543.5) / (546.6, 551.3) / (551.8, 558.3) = 0.029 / 31.6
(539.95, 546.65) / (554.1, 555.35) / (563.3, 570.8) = 0.053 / 32.1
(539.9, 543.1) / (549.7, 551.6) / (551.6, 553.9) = 0.100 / 31.6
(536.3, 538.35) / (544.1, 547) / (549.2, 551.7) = -0.065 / 30.2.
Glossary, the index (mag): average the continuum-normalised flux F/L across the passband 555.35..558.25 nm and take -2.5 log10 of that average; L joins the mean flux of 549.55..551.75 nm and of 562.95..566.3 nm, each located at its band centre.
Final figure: -0.06 mag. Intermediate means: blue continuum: 29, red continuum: 32.2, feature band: 32.1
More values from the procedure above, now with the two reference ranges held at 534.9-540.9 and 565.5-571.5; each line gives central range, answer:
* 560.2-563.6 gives 0.02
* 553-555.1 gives 0.02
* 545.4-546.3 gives 0.02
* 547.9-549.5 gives 0.03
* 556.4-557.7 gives -0.04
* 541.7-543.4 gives 0.01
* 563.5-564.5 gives -0.13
